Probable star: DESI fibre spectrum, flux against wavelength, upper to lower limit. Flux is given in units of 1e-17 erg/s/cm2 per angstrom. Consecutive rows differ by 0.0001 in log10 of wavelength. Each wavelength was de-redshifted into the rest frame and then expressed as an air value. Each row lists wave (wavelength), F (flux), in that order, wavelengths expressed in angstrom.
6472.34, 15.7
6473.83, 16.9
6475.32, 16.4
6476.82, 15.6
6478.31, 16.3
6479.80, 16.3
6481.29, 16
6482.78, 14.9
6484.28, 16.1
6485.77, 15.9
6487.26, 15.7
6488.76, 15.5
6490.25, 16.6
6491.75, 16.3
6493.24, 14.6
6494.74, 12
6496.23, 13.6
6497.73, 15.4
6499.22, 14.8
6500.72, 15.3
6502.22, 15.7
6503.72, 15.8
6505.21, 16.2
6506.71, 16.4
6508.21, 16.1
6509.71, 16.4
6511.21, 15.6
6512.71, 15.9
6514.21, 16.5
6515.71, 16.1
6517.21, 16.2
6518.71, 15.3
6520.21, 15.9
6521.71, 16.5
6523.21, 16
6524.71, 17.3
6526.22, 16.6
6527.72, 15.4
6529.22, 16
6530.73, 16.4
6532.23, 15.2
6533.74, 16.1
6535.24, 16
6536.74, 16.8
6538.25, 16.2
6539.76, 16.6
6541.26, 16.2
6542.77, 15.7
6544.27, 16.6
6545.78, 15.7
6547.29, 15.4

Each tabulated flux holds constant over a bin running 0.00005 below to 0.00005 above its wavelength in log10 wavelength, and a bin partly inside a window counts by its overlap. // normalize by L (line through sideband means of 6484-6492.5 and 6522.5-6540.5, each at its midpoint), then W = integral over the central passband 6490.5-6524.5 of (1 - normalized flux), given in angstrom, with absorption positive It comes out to 1.0 angstrom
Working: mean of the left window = 16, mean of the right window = 16.2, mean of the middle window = 15.6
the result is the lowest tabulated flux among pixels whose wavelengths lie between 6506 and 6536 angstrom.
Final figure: 15.2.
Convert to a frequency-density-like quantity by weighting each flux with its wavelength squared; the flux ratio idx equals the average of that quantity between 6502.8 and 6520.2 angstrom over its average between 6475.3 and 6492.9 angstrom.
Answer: 1.0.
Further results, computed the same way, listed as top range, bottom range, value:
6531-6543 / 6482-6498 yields 1.08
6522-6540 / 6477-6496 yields 1.06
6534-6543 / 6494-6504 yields 1.13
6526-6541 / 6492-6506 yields 1.09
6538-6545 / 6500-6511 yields 1.03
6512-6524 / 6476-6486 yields 1.02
